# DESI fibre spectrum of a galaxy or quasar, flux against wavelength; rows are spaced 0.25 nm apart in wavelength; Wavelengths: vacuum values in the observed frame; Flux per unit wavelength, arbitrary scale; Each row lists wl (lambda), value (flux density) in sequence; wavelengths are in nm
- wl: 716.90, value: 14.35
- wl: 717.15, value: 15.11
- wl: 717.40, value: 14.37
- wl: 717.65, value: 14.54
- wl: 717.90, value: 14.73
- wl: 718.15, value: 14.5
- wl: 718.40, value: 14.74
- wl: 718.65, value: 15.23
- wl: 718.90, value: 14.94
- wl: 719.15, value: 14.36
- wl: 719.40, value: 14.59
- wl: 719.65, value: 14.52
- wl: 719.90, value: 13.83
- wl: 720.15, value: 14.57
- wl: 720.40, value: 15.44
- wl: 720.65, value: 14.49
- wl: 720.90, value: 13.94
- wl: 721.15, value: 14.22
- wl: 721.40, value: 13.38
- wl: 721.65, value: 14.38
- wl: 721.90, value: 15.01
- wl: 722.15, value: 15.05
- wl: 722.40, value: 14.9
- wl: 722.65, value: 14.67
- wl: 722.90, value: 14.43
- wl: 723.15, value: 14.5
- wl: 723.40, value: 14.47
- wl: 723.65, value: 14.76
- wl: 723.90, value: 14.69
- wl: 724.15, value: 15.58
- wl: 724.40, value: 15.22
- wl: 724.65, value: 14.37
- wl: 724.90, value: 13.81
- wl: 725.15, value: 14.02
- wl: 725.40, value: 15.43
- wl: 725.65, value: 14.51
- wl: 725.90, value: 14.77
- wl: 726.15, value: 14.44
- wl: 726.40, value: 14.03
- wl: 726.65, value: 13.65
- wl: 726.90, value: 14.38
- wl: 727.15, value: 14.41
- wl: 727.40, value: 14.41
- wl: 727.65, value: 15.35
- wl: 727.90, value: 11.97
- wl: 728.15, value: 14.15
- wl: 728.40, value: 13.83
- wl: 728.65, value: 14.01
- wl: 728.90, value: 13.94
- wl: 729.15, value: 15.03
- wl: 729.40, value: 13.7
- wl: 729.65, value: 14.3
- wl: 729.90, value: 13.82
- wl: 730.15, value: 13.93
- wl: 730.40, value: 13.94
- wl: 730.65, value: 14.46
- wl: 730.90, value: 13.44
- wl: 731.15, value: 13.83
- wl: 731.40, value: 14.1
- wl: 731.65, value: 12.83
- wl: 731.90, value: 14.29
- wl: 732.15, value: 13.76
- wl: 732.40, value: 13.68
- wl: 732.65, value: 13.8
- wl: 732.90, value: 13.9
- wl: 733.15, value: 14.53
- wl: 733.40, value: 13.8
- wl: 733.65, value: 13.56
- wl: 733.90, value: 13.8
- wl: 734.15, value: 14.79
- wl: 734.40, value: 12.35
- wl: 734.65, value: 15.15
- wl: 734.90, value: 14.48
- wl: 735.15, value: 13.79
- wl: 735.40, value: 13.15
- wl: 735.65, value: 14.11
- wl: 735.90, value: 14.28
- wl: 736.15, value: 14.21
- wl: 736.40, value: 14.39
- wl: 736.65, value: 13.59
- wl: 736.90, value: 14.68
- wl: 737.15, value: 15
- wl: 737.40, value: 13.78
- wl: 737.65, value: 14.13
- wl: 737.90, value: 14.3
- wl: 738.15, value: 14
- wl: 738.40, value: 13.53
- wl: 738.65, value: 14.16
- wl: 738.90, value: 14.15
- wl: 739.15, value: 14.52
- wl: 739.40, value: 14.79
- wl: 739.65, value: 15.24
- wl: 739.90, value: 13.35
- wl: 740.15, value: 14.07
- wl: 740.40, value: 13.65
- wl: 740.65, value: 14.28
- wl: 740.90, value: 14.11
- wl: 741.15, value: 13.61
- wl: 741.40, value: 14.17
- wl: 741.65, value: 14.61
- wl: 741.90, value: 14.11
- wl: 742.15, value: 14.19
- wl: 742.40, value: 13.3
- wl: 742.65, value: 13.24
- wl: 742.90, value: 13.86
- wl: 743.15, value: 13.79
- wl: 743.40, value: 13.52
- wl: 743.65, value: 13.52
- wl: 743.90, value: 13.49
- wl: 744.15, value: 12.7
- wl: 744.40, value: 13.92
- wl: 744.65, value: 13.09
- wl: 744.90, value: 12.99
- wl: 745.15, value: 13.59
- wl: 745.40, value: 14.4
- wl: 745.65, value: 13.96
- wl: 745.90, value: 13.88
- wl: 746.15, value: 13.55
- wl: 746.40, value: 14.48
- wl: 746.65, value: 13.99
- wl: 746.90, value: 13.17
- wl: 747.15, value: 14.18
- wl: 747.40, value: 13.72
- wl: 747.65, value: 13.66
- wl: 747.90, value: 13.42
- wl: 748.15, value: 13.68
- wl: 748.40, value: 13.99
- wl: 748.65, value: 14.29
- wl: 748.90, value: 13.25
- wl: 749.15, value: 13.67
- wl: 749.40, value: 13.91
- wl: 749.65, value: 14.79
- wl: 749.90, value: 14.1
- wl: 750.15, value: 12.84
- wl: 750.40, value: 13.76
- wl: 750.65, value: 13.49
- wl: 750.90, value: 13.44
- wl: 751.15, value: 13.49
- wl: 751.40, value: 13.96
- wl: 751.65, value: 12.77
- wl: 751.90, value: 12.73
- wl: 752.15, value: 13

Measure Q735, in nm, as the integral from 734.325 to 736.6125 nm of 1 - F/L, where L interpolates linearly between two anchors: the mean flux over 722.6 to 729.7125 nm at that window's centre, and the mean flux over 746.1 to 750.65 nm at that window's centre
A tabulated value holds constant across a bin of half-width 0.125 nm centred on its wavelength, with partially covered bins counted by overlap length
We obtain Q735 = 0.02 nm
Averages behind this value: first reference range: 14.4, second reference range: 13.8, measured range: 14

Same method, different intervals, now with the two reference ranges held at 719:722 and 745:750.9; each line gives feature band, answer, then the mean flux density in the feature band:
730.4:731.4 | 0.016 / 13.9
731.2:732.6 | 0.040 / 13.7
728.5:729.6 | 0.003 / 14.2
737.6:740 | -0.039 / 14.2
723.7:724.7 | -0.048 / 15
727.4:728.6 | 0.028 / 13.9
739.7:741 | 0.000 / 14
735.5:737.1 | -0.020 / 14.2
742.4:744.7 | 0.072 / 13.5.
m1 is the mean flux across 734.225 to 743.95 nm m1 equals 14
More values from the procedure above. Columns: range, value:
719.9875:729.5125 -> 14.4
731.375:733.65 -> 13.8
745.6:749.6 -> 13.8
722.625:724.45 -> 14.8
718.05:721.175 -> 14.6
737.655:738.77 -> 14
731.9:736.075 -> 13.9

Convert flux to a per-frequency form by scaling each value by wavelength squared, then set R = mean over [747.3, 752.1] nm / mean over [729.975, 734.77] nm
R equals 1.03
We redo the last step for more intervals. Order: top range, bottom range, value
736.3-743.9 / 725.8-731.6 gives 1.03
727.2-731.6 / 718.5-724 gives 0.98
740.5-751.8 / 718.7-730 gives 1.01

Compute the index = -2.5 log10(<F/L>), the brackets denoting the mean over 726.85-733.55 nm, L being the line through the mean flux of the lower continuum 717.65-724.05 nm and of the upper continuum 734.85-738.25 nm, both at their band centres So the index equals 0.03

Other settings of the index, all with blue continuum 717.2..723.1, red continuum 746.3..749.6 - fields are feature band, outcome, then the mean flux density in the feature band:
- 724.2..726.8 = 0.00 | 14.5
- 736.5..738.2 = -0.01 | 14.2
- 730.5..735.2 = 0.02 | 13.9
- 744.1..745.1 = 0.05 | 13.2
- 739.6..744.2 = 0.01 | 13.8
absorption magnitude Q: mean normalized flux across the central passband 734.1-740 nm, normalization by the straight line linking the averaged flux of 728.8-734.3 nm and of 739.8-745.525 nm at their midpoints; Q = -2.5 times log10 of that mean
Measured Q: -0.02 mag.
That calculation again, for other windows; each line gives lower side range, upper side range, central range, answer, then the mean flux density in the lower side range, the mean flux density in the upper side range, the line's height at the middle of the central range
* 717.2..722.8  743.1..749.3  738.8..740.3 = -0.03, 14.6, 13.7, 13.9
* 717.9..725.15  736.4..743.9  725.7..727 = 0.01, 14.6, 14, 14.4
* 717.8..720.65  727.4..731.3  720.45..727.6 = -0.01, 14.7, 14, 14.3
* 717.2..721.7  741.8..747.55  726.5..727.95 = 0.01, 14.5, 13.7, 14.2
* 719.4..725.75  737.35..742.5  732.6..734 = 0.03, 14.6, 14.1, 14.3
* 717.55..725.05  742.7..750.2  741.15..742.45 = -0.02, 14.6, 13.7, 13.9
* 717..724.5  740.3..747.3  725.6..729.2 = 0.02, 14.6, 13.8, 14.4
